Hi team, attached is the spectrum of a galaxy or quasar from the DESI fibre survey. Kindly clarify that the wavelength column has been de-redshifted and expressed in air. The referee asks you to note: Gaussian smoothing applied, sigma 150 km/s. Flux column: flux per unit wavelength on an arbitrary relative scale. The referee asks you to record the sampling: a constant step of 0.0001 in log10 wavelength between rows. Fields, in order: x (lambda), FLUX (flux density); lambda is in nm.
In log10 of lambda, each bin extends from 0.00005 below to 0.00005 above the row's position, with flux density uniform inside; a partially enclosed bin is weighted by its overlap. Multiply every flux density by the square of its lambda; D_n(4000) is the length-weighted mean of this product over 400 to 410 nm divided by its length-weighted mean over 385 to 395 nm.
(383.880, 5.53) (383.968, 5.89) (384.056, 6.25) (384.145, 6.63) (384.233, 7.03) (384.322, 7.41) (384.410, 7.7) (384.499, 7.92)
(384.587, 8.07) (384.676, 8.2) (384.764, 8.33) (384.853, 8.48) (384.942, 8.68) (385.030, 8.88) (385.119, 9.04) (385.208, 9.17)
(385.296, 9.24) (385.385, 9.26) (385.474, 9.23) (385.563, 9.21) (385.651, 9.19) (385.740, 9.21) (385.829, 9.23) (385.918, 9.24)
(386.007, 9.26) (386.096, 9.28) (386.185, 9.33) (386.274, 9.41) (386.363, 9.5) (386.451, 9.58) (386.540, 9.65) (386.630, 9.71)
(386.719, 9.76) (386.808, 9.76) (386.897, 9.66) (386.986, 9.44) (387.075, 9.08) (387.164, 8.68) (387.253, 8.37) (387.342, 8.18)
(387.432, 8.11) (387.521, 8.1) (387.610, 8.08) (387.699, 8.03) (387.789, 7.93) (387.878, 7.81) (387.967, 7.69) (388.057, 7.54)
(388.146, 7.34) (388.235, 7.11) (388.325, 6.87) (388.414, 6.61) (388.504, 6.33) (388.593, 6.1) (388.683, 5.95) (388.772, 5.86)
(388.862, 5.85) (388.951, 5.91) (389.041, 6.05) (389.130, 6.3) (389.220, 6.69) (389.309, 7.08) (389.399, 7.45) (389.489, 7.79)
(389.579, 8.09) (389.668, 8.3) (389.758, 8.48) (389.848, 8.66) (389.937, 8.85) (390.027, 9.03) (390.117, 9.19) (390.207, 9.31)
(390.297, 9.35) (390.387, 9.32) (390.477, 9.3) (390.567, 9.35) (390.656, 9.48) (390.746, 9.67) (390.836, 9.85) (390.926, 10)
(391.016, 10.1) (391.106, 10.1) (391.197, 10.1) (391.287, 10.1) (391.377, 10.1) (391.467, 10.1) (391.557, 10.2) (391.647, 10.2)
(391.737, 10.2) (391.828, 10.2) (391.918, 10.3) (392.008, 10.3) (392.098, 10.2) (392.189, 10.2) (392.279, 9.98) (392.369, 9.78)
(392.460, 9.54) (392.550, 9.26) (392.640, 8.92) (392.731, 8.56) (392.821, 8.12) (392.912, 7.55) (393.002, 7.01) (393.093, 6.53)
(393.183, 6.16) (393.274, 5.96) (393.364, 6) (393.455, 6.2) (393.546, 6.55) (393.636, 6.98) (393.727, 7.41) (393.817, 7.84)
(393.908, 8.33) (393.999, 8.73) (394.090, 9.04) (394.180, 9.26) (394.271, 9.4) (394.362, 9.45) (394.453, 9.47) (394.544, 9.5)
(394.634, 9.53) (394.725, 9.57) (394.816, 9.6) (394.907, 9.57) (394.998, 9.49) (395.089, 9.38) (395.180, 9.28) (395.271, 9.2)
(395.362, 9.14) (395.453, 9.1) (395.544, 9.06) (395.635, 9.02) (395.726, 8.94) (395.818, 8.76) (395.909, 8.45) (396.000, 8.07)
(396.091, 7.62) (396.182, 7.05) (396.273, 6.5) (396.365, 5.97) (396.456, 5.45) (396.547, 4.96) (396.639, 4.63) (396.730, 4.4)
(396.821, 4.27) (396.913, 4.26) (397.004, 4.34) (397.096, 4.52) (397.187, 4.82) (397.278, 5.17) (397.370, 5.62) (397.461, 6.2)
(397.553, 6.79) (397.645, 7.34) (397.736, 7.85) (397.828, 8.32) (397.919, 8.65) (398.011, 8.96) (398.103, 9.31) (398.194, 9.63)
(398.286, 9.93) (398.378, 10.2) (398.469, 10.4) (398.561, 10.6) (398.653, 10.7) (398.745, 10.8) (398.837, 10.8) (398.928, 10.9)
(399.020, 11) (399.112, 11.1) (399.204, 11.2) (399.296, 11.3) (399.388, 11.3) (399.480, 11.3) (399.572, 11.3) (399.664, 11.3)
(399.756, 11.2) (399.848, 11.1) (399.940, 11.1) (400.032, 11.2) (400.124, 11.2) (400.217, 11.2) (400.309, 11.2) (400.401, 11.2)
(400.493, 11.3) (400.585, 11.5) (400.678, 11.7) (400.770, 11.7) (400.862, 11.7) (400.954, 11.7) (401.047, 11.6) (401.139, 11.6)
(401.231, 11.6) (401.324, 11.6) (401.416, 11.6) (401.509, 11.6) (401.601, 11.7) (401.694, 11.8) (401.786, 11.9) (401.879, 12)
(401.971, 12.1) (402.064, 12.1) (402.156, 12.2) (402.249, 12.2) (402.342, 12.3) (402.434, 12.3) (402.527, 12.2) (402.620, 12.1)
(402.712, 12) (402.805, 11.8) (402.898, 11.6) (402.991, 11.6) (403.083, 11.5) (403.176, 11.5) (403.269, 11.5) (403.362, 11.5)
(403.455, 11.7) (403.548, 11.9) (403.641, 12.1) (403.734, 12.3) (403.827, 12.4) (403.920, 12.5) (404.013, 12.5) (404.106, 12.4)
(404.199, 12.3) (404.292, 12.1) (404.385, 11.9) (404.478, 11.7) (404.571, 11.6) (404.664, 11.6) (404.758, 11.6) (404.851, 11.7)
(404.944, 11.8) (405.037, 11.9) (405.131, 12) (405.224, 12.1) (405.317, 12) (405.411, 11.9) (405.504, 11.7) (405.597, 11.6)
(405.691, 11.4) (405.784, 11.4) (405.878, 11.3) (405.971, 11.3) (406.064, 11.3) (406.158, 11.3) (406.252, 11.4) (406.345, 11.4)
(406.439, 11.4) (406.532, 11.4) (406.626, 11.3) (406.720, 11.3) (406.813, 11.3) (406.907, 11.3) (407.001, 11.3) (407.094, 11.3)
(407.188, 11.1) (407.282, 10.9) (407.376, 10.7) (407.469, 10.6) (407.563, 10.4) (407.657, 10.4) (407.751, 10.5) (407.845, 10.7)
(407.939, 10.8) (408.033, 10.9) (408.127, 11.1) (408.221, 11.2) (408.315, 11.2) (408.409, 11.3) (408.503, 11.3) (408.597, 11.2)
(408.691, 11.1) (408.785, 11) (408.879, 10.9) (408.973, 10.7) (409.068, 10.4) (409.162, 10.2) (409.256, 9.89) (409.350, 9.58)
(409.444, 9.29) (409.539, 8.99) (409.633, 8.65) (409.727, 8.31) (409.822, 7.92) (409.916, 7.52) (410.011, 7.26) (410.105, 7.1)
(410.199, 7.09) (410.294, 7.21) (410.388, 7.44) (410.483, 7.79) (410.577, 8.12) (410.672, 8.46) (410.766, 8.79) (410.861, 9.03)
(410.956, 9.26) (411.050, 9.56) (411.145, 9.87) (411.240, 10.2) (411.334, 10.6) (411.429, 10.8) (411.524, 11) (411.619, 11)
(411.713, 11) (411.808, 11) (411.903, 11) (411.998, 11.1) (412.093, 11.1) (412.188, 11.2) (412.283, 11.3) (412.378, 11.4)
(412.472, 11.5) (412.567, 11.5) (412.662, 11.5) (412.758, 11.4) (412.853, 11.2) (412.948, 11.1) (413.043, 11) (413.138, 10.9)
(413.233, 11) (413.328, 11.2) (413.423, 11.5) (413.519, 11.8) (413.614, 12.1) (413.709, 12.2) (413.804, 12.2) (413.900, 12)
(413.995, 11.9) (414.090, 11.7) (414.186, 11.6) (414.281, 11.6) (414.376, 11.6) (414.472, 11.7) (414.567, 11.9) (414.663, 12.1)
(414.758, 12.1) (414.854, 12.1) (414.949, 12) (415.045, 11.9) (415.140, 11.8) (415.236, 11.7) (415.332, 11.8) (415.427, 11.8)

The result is 1.41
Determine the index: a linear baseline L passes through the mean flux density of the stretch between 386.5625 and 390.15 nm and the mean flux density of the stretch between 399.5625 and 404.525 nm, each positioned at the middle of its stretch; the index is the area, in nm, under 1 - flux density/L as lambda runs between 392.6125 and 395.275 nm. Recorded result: 0.33 nm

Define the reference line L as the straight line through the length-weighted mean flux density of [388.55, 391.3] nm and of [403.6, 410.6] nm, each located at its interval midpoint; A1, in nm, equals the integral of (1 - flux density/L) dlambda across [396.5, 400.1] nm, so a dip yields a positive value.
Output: 0.311 nm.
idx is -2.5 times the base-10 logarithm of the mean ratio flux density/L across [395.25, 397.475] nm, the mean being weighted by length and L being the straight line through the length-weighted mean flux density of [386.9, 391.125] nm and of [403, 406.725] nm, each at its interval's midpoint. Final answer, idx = 0.422 mag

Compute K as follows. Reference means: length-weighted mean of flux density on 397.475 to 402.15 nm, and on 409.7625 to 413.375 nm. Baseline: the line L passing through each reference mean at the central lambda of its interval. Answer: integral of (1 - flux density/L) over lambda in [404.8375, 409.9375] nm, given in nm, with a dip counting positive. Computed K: -0.30 nm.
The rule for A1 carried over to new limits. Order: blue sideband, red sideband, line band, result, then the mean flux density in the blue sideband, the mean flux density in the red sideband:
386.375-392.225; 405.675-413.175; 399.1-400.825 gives -0.316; 8.61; 10.4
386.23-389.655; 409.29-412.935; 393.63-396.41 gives -0.100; 7.83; 9.68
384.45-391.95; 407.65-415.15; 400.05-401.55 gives -0.283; 8.64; 10.5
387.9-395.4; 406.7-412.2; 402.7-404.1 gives -0.353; 8.5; 10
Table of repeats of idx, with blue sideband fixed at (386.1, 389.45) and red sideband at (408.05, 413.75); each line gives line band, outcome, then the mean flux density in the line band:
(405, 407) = -0.19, 11.5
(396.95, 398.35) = 0.23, 7.19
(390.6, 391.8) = -0.21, 10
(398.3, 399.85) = -0.21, 10.9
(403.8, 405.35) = -0.25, 12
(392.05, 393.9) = 0.06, 7.95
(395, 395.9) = -0.05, 9.09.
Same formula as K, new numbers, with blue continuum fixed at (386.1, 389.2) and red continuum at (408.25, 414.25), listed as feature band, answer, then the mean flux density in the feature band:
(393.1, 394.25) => 0.156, 7.39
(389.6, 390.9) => -0.150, 9.15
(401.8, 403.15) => -0.368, 12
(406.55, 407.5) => -0.120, 11.1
